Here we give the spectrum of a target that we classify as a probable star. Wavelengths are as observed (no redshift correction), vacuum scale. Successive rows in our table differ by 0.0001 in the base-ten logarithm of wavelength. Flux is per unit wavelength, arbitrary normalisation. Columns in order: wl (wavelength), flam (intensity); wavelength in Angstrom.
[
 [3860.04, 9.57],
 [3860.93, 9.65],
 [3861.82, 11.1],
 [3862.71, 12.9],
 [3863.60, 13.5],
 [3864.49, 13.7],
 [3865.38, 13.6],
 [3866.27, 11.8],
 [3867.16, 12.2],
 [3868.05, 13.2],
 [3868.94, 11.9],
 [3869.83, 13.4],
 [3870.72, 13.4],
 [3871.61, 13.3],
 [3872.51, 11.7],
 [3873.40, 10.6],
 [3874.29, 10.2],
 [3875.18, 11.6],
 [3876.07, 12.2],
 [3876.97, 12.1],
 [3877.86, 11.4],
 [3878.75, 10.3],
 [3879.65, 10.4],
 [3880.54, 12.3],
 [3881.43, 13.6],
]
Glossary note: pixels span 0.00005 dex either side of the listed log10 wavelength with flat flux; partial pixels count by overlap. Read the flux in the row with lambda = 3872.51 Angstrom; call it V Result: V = 11.7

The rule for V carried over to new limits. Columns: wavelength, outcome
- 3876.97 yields 12.1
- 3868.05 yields 13.2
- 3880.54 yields 12.3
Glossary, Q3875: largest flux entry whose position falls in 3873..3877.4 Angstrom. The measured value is 12.2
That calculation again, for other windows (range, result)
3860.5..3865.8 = 13.7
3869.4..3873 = 13.4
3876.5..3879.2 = 12.1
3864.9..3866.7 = 13.6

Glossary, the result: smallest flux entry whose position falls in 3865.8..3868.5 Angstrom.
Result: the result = 11.8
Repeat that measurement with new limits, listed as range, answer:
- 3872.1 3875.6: 10.2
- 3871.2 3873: 11.7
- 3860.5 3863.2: 9.65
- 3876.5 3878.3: 11.4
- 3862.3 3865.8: 12.9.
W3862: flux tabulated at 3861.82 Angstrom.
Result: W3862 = 11.1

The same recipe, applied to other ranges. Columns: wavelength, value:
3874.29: 10.2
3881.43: 13.6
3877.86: 11.4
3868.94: 11.9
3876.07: 12.2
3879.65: 10.4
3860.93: 9.65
